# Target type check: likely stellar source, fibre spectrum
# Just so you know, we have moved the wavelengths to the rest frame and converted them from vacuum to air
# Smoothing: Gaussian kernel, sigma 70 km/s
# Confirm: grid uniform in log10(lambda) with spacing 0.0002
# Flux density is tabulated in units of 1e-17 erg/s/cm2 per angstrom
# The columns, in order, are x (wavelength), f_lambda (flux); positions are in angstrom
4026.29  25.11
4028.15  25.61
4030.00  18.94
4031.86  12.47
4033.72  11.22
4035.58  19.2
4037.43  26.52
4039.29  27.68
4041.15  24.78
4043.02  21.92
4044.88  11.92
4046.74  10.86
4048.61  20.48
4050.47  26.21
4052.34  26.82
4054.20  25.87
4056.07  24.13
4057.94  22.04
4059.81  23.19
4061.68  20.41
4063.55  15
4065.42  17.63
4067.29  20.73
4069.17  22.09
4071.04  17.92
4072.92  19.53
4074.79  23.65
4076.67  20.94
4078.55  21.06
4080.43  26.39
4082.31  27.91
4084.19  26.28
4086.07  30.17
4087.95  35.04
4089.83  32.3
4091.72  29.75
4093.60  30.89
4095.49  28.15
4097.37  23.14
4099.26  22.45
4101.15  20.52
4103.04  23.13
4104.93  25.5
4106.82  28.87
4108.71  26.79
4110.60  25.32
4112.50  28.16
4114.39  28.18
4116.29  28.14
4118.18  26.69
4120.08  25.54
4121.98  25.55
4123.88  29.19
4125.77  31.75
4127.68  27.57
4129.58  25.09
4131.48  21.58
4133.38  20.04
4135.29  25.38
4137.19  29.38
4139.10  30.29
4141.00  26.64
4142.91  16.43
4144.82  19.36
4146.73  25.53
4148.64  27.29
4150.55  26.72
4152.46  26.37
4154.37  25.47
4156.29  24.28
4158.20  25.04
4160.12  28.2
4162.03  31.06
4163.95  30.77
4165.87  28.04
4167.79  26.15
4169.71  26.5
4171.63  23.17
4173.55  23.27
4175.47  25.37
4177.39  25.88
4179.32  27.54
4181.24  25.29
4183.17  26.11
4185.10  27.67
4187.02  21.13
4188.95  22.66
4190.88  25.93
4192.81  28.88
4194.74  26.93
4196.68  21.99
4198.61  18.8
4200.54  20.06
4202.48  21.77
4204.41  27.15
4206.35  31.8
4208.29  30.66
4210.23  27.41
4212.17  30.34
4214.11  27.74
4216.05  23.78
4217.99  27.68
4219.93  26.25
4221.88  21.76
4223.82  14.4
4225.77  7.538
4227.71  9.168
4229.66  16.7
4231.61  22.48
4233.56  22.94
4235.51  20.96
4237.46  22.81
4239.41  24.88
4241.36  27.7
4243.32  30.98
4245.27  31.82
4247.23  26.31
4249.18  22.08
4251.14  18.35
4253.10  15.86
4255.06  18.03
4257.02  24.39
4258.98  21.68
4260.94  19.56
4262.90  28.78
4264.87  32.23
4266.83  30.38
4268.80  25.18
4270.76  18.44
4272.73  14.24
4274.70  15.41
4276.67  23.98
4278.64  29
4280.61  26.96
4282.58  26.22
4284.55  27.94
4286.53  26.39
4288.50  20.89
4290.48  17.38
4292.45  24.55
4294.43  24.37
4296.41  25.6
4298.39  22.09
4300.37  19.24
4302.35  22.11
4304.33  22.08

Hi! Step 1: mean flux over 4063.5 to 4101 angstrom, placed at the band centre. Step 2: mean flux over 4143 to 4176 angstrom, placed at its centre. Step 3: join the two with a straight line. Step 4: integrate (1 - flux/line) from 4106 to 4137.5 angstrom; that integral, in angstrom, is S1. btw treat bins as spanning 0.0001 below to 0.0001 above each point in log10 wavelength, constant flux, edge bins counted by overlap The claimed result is -1.7 angstrom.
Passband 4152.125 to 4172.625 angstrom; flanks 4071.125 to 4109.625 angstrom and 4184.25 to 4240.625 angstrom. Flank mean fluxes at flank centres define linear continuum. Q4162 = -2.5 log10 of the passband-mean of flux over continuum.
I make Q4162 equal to -0.107 mag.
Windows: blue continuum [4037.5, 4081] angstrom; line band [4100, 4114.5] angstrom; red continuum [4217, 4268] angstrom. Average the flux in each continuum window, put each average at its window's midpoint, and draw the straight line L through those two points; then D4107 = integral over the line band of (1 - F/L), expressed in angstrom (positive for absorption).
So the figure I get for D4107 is -2.6 angstrom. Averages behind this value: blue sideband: 21.4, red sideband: 22.5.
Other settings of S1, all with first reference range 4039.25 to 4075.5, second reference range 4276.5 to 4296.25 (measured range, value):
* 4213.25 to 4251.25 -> 2.4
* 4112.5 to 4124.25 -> -2.8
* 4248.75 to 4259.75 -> 2.0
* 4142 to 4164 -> -2.7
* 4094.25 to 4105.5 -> -1.2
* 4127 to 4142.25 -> -2.2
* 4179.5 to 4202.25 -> -0.9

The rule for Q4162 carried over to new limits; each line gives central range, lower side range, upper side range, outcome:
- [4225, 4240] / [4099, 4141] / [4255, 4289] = 0.31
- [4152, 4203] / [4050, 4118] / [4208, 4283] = -0.07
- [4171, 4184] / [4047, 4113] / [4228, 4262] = -0.09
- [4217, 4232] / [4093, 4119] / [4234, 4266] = 0.33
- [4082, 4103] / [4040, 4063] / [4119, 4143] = -0.16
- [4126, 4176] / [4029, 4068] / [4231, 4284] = -0.16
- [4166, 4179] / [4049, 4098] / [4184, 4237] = -0.08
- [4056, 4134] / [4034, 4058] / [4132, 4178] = -0.06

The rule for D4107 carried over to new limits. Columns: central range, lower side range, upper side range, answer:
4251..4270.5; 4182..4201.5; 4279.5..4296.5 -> 0.7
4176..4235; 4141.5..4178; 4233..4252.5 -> 3.6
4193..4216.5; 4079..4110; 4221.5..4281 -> -2.3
